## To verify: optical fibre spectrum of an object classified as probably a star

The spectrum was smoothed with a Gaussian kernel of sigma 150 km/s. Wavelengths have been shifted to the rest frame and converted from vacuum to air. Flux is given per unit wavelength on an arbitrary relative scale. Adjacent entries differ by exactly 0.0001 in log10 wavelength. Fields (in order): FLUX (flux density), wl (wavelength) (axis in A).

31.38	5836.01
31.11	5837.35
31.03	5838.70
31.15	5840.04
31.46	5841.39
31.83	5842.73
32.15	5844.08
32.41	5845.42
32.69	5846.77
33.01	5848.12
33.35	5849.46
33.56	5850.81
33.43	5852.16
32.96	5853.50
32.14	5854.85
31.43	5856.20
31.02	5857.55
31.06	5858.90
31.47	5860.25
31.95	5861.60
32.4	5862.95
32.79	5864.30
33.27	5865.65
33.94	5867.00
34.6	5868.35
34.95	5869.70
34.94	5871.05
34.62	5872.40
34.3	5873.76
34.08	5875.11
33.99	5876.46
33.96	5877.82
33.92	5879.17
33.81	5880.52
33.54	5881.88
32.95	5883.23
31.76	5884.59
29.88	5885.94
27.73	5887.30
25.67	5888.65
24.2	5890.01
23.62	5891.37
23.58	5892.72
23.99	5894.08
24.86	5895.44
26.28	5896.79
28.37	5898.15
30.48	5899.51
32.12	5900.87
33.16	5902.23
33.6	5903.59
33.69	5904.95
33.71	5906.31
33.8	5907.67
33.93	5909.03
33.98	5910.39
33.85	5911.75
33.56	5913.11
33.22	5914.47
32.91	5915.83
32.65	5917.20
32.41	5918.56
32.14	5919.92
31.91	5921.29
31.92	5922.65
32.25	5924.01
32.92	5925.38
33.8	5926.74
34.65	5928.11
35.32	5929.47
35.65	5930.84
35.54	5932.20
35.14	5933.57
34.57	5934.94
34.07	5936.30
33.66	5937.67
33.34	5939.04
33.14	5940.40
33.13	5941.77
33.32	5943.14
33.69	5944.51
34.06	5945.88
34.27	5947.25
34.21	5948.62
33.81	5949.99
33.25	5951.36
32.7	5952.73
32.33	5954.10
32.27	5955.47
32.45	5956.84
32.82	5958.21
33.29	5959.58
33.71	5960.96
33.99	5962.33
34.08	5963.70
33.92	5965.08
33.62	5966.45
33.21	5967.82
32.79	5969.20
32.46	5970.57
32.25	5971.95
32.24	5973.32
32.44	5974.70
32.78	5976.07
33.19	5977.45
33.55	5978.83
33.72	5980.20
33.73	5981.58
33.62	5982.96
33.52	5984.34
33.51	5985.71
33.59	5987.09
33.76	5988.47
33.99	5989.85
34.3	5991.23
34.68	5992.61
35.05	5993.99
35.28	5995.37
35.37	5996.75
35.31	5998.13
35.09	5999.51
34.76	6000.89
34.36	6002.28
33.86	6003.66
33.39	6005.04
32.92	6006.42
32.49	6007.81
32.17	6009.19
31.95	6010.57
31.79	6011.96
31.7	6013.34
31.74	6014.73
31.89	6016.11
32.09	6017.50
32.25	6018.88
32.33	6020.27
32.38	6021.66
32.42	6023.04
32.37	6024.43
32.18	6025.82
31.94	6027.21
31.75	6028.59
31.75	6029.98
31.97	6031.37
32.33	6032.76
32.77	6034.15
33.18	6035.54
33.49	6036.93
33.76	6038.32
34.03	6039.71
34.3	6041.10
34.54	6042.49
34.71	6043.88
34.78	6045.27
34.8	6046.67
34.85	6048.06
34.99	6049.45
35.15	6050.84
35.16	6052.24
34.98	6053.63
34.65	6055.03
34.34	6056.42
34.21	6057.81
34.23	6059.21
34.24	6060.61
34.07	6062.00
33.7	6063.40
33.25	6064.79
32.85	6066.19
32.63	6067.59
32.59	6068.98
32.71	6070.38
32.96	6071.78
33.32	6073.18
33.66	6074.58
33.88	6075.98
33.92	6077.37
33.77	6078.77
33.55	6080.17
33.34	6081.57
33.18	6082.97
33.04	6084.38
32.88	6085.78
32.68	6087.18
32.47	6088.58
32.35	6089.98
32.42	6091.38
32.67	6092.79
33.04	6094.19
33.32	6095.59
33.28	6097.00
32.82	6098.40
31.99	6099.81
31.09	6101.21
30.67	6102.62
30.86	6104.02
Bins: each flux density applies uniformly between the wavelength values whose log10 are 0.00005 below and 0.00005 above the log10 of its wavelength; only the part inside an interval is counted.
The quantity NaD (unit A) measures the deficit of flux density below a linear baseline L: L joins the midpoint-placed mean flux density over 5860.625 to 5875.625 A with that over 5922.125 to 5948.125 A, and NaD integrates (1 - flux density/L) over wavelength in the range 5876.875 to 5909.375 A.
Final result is 3.6 A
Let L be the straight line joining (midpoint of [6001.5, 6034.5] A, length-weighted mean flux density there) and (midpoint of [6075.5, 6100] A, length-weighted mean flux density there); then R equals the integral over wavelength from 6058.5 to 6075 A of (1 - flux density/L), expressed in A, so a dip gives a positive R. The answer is -0.25 A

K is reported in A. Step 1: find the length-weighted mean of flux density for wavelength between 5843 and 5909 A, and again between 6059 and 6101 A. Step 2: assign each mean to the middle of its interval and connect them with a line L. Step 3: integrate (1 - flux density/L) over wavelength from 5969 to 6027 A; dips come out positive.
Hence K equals -1.27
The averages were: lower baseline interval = 31.6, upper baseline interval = 33.1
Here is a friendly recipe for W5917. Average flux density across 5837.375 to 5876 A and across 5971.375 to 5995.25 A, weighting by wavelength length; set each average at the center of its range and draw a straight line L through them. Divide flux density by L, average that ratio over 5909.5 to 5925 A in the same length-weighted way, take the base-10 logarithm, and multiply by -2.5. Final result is 0.011 mag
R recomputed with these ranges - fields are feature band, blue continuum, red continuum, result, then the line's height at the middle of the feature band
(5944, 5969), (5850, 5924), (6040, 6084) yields -0.6 A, 32.6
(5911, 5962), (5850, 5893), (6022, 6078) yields -1.5 A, 32.5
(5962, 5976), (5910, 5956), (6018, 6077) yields 0.2 A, 33.5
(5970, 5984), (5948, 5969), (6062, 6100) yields 0.1 A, 33.3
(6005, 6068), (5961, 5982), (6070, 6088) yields 0.0 A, 33.3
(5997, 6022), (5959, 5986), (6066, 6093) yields 0.2 A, 33.2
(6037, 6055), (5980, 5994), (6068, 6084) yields -0.6 A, 33.5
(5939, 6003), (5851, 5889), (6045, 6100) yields -1.0 A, 33.1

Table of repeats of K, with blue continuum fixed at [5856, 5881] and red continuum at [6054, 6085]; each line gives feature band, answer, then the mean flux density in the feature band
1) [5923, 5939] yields -0.4 A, 34.2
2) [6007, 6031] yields 1.0 A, 32.1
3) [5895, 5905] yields 0.9 A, 30.2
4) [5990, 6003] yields -0.5 A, 34.9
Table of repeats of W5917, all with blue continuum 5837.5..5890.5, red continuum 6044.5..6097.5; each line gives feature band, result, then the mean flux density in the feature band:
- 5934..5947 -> -0.03 mag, 33.7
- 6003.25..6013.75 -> 0.02 mag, 32.5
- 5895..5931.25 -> 0.00 mag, 32.5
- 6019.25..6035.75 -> 0.04 mag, 32.2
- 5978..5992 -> -0.02 mag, 33.7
